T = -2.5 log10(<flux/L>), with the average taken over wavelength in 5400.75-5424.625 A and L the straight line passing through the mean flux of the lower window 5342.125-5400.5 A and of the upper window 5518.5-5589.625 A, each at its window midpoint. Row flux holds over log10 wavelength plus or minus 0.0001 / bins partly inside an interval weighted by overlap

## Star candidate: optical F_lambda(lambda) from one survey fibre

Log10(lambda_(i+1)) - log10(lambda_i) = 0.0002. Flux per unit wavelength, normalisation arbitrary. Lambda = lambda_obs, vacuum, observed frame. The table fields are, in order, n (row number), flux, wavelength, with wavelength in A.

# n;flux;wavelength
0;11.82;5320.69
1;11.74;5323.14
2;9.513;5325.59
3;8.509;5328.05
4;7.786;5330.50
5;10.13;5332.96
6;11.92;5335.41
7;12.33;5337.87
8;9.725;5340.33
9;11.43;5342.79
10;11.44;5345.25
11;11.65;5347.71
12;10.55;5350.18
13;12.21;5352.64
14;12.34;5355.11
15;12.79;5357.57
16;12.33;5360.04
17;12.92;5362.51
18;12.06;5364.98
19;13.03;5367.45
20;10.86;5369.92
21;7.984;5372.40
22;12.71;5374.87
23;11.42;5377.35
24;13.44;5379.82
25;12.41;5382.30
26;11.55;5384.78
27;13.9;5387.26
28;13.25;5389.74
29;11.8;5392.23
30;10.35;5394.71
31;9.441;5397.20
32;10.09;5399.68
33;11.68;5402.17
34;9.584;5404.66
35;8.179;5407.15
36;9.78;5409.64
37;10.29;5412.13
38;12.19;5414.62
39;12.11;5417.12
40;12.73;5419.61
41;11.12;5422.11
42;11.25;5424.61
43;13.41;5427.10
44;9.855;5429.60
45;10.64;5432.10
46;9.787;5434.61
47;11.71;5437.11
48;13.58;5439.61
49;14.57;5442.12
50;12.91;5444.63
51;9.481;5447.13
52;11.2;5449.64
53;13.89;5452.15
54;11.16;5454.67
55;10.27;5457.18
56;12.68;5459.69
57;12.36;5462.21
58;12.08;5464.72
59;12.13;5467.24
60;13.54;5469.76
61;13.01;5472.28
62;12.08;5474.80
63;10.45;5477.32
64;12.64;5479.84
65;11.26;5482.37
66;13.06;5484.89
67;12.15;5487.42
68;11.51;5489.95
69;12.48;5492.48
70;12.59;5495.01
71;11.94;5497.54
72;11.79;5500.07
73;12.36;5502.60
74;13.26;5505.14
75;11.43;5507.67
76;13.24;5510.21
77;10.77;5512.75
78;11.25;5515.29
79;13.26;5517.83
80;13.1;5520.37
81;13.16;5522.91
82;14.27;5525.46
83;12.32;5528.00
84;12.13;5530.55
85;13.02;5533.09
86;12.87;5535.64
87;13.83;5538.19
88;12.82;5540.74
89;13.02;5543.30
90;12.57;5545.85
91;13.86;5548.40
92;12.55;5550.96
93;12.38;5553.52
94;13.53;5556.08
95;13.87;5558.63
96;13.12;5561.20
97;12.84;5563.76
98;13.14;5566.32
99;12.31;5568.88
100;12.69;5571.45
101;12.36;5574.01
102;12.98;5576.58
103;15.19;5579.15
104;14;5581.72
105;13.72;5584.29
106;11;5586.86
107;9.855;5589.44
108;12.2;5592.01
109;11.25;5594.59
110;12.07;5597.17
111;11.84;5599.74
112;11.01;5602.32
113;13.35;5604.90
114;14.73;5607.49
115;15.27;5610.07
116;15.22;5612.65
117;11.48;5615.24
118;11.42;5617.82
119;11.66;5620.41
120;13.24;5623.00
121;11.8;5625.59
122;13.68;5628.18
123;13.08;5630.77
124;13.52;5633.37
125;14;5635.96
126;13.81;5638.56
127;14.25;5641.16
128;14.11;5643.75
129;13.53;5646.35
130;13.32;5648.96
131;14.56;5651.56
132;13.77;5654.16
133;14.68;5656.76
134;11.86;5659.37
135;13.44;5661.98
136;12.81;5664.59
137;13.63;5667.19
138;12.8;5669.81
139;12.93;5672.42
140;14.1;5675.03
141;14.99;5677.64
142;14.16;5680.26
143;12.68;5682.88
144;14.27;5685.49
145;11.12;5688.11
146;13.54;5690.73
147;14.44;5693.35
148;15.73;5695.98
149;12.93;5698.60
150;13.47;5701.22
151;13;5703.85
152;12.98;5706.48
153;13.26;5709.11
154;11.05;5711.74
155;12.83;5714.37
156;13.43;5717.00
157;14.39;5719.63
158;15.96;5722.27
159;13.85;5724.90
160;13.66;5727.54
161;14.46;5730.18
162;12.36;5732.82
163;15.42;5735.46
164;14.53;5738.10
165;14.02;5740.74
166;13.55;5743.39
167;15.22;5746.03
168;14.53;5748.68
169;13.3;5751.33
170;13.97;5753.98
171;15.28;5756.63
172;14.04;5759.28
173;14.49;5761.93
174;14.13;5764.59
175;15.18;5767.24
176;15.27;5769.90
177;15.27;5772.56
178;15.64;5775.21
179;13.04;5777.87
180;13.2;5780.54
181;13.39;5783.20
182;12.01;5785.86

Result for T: 0.112 mag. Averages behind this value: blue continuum 11.8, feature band 10.9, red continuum 13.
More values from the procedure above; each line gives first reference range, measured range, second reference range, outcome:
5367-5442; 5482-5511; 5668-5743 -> -0.02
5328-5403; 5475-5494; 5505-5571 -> 0.04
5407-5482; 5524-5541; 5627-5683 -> -0.04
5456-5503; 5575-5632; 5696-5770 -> 0.02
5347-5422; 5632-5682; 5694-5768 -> -0.02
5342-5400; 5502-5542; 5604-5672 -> 0.00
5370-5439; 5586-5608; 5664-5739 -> 0.08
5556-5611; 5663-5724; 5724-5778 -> 0.03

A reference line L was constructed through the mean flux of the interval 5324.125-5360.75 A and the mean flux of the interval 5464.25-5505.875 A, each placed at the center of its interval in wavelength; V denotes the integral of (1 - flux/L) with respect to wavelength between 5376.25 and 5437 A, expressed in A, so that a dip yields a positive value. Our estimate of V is 1.40 A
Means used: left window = 11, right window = 12.2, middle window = 11.3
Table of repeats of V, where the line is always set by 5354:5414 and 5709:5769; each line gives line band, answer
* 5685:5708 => 0.5 A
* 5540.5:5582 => -1.2 A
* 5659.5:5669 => 0.3 A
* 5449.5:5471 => -0.4 A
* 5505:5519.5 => 0.3 A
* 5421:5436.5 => 1.0 A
